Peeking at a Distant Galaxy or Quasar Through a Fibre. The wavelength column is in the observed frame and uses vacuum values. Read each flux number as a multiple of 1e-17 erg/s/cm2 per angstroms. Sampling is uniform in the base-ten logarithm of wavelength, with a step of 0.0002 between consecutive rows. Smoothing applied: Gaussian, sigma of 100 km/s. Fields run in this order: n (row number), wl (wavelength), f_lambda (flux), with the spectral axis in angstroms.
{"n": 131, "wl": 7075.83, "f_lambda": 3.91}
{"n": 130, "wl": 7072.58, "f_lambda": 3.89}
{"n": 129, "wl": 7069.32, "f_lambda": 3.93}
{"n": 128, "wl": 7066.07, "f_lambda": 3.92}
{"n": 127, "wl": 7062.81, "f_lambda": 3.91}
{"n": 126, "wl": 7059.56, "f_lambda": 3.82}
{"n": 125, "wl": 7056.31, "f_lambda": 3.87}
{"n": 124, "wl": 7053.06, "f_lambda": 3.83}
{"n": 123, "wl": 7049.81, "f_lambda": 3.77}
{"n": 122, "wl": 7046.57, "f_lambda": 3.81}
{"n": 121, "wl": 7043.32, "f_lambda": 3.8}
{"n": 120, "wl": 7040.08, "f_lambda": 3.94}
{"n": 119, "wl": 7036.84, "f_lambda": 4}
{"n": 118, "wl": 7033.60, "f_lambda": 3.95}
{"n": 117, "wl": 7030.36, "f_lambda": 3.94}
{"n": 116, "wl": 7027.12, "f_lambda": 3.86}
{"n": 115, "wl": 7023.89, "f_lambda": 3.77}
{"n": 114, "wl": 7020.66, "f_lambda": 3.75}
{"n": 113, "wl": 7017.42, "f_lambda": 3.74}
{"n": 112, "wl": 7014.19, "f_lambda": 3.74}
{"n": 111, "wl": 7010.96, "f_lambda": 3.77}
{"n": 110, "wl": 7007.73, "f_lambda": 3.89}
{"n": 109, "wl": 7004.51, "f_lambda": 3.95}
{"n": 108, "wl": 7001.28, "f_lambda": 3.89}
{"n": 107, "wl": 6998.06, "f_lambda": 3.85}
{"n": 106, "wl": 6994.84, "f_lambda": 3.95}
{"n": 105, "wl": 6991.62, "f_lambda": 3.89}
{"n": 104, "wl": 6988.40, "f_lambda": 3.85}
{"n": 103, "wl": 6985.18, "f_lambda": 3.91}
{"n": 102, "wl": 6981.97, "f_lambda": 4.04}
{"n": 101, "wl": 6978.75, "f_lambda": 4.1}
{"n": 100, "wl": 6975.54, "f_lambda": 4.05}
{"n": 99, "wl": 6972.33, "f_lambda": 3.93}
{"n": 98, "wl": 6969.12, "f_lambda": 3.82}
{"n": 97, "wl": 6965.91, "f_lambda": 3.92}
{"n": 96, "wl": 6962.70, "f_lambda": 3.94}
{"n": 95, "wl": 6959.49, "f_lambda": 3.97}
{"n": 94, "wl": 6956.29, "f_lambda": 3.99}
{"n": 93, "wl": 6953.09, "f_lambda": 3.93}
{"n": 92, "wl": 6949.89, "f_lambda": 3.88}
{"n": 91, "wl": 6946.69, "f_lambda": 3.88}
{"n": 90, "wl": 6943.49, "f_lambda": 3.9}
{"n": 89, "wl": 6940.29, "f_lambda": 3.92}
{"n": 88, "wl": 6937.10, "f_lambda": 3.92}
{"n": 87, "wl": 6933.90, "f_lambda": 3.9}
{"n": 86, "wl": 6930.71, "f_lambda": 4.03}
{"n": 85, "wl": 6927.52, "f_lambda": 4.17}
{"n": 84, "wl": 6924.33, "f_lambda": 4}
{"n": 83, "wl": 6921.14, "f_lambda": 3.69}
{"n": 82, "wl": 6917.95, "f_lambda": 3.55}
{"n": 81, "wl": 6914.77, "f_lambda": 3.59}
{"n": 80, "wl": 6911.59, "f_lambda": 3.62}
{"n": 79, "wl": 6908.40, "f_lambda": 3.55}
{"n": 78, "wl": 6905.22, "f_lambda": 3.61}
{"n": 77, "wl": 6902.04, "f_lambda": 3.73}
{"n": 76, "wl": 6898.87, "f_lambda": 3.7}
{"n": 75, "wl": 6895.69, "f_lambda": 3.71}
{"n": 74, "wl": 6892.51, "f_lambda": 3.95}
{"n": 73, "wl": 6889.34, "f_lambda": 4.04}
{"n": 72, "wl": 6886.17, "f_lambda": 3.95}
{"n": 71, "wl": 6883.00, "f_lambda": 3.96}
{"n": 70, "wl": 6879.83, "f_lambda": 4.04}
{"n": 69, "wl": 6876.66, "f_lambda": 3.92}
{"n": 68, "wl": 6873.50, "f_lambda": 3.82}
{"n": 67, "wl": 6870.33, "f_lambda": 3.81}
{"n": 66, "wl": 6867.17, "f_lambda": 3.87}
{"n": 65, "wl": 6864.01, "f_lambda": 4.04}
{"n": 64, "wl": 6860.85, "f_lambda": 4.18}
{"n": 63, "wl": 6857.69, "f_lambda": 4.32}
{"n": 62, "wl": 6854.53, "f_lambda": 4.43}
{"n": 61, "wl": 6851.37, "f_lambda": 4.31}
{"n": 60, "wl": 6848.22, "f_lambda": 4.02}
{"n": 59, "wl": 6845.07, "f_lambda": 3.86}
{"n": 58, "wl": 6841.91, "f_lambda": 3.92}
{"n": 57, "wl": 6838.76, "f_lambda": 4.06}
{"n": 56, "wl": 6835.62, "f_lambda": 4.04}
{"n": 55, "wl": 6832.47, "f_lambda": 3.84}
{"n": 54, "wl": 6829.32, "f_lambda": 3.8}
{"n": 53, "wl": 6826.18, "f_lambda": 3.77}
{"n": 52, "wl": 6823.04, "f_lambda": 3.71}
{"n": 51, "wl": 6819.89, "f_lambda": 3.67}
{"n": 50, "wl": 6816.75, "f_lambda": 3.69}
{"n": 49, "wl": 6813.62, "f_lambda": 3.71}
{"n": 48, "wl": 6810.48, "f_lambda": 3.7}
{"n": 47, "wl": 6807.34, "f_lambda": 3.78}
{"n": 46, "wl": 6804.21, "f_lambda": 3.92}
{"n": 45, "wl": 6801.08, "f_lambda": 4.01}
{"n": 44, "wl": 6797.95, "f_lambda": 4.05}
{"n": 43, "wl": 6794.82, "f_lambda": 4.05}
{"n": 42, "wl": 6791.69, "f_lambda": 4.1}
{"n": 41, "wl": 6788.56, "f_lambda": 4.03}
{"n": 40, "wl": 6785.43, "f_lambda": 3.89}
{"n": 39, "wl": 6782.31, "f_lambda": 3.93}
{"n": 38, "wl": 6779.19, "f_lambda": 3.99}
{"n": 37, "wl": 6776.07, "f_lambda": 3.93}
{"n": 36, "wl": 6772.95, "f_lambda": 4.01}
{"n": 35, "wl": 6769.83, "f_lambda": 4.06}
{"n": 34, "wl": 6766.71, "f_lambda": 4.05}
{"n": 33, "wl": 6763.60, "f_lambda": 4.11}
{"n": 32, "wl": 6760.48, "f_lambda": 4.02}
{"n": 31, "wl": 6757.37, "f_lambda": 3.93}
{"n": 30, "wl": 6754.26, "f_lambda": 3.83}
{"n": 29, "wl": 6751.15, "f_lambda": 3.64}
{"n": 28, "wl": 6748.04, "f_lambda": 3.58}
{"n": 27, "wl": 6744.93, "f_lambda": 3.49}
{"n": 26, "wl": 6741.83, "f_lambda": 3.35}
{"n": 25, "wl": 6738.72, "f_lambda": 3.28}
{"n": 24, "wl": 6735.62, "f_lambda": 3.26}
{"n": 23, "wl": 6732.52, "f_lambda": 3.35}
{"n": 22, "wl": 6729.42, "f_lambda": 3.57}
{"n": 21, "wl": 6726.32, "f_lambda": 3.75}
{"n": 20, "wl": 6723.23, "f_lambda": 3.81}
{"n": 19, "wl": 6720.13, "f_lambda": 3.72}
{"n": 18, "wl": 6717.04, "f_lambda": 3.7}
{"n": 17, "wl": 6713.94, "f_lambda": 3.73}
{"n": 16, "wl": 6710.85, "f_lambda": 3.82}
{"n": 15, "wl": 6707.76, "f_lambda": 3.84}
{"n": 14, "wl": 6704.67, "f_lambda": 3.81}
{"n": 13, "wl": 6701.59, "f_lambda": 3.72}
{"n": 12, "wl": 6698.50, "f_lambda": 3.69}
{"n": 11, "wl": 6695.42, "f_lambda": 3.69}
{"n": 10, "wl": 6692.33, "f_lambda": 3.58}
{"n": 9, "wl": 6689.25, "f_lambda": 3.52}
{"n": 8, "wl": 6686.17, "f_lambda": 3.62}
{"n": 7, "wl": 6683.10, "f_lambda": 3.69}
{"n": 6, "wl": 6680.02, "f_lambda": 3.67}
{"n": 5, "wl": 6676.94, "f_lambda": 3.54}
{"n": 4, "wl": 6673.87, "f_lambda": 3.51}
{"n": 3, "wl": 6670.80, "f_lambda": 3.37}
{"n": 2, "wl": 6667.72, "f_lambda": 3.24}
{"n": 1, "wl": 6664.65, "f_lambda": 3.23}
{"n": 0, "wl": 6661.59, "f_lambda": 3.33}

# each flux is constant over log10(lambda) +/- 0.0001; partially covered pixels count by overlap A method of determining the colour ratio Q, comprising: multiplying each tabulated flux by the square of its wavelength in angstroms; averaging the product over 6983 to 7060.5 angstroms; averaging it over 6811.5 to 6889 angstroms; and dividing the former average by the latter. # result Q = 1.0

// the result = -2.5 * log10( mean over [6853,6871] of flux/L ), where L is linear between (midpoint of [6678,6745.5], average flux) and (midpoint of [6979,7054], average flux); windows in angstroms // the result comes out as -0.10 mag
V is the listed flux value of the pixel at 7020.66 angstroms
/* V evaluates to 3.75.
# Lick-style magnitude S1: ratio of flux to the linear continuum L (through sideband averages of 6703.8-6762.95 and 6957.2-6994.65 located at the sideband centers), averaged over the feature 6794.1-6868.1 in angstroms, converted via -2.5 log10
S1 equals -0.048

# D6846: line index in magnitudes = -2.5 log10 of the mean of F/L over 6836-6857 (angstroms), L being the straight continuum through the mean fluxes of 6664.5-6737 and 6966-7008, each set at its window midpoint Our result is -0.09 mag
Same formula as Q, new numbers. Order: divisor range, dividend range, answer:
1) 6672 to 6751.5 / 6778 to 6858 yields 1.13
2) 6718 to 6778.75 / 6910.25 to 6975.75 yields 1.10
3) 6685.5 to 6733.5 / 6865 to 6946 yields 1.10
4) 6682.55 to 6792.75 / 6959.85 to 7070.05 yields 1.12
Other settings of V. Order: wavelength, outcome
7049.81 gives 3.77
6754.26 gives 3.83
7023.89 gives 3.77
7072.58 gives 3.89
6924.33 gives 4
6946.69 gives 3.88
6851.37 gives 4.31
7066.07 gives 3.92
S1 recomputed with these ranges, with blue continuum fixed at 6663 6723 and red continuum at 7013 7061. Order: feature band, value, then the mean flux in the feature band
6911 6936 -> -0.02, 3.83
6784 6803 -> -0.09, 4.02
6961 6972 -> -0.03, 3.9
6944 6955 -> -0.03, 3.9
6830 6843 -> -0.07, 3.96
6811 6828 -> 0.00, 3.71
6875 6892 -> -0.07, 3.98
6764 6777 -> -0.10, 4.03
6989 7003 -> -0.02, 3.89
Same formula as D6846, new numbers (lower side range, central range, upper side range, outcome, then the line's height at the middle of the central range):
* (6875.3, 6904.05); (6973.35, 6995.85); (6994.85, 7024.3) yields -0.037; 3.84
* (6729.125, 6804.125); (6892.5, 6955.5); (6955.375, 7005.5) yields 0.028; 3.91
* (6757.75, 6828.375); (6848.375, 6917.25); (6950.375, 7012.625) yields 0.003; 3.92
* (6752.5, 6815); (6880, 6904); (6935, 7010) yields 0.019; 3.94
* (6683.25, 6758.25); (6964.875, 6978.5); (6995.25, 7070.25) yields -0.038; 3.81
